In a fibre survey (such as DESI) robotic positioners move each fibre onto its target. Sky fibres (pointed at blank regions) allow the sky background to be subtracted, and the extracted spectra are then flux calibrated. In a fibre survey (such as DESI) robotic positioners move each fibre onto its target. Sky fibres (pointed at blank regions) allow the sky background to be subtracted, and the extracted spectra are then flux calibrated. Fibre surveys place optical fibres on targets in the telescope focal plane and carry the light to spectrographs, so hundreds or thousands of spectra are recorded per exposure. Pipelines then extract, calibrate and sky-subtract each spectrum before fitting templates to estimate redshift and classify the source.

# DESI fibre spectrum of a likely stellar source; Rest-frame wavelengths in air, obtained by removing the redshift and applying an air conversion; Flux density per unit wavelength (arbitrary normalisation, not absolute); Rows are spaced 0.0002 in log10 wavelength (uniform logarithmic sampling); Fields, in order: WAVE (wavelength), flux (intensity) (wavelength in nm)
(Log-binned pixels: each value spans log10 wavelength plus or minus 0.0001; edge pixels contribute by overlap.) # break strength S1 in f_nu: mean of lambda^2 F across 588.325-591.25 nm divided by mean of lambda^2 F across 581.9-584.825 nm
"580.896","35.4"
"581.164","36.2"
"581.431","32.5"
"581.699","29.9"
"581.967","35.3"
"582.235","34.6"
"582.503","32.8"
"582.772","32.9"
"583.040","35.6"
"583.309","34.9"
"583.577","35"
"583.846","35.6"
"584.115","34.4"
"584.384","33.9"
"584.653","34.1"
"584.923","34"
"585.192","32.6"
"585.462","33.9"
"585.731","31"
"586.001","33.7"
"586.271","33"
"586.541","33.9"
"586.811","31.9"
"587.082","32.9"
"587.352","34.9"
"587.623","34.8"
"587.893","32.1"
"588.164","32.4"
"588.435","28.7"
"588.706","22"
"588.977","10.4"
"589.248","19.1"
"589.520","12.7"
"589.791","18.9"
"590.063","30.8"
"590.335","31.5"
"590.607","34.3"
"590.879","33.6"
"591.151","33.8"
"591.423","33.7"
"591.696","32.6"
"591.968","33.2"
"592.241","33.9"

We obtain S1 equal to 0.74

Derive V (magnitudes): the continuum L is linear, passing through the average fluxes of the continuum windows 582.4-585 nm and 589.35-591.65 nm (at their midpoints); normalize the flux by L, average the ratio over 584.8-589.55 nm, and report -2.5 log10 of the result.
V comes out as 0.08 mag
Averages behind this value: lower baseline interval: 34.3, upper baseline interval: 28.7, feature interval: 29.5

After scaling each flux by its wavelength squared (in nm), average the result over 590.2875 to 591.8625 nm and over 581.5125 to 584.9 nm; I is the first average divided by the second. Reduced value 1.01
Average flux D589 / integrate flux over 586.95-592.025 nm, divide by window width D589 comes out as 28.5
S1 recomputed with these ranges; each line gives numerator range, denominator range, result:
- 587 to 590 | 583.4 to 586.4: 0.76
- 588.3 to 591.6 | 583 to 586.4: 0.78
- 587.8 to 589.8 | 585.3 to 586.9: 0.67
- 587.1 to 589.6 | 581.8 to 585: 0.76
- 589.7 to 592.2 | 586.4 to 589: 1.06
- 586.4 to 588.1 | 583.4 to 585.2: 0.98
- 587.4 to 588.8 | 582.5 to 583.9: 0.90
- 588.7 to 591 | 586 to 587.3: 0.72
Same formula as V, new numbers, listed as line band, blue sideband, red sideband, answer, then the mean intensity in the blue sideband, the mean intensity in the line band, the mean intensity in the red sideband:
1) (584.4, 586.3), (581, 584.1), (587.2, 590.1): -0.11 mag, 34.1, 33.2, 25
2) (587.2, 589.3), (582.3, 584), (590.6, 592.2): 0.24 mag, 34.5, 27.2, 33.5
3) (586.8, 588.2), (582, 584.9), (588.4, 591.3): -0.17 mag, 34.4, 33.3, 25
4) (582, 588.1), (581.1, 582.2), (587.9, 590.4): -0.18 mag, 33.4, 33.8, 23.2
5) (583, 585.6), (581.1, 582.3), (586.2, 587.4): -0.03 mag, 33.5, 34.4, 33.2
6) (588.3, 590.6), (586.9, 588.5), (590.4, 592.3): 0.42 mag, 32.8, 22.5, 33.5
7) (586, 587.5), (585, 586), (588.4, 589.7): -0.21 mag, 32.8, 33.4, 17.8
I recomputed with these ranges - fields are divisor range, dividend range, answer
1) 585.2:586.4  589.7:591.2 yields 0.95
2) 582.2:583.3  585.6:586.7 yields 0.98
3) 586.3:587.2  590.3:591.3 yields 1.03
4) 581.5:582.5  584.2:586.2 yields 1.02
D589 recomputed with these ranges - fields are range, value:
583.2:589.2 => 31.6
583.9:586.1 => 33.5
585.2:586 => 32.7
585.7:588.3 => 33.1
